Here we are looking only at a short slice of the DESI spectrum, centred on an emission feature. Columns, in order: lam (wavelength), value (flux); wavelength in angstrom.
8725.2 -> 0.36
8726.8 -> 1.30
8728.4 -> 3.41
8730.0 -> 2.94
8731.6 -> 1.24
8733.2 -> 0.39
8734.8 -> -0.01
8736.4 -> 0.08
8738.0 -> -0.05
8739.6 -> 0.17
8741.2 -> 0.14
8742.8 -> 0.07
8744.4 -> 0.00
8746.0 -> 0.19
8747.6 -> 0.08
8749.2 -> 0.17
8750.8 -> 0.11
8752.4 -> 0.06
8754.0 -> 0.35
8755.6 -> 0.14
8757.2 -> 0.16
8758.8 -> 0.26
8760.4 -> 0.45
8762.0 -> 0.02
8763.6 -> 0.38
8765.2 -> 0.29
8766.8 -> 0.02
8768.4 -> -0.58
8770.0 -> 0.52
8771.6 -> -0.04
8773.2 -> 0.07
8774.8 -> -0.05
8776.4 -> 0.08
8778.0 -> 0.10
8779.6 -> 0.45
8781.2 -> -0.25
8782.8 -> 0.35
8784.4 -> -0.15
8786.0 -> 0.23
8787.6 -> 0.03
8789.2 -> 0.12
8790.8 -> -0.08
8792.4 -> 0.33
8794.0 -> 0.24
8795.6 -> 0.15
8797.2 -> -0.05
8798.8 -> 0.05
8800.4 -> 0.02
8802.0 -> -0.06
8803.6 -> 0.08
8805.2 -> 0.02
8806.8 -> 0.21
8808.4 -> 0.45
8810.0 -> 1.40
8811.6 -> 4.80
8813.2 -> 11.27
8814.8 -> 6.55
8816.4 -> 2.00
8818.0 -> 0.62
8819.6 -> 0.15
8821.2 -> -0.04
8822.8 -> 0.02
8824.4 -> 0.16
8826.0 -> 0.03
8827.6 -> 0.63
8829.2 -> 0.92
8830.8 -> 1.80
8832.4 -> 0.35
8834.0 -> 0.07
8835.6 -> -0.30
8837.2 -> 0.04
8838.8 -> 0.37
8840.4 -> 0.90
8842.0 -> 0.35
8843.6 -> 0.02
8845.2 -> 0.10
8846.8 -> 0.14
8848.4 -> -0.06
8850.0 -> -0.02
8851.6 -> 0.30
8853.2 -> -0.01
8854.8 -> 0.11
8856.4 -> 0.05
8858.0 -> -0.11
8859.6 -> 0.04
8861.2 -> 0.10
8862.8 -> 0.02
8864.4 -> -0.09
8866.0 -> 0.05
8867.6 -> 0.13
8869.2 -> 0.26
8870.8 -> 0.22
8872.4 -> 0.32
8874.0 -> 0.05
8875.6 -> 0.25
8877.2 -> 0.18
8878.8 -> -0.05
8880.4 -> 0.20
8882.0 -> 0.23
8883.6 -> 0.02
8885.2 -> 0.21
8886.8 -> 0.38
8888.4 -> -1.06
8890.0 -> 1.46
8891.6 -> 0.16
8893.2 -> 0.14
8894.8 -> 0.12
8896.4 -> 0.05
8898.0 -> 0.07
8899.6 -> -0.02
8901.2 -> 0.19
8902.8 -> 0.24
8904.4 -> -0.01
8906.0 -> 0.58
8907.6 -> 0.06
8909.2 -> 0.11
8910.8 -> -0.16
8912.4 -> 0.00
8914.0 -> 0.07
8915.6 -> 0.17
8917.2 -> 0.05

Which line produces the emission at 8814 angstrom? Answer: [O III]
